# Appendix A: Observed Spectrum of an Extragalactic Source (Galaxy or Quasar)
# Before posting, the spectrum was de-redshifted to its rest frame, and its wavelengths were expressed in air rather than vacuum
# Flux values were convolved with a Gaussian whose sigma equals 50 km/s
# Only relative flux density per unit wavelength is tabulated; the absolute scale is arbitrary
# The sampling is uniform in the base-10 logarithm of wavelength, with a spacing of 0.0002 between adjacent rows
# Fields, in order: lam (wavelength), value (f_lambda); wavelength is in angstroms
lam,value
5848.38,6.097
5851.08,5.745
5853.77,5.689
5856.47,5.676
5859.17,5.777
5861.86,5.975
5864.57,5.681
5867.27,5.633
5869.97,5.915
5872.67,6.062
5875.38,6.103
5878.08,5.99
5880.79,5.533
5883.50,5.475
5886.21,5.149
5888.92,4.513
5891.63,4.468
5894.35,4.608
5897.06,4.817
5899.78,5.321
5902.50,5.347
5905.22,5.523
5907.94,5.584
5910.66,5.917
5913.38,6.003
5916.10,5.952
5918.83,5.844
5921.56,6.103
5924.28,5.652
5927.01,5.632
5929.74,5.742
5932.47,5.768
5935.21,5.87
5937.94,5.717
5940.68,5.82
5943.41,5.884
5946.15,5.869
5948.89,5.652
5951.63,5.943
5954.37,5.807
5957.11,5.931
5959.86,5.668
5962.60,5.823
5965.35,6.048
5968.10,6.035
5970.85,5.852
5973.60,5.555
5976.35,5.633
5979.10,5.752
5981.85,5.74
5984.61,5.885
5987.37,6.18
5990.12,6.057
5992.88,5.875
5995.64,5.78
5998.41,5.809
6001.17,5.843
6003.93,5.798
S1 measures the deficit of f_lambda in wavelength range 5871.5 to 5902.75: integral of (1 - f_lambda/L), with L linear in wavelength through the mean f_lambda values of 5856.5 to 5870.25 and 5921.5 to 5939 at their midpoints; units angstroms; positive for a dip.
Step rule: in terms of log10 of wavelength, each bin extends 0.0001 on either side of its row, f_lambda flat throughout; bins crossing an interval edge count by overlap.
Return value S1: 2.69 angstroms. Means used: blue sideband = 5.78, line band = 5.27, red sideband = 5.76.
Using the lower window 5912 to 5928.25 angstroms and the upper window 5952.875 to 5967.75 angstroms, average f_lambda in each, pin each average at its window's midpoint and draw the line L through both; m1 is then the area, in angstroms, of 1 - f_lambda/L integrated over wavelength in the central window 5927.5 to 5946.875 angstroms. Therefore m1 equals 0.2 angstroms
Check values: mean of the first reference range 5.87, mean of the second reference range 5.87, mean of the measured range 5.8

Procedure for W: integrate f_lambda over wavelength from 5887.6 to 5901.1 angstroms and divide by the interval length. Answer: 4.74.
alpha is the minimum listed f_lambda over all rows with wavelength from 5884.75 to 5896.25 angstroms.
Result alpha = 4.468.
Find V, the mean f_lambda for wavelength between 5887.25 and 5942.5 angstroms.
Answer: 5.51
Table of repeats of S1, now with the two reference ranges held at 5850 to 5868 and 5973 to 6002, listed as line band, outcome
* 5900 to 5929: 0.2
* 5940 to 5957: -0.1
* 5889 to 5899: 1.9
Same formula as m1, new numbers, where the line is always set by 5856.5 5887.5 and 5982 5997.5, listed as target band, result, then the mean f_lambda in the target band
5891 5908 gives 2.08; 5.08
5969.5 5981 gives 0.41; 5.7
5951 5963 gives 0.11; 5.83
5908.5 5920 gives -0.18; 5.91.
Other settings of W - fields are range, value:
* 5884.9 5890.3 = 4.83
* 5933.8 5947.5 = 5.83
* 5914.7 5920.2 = 5.89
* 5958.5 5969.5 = 5.89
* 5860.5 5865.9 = 5.83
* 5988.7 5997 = 5.91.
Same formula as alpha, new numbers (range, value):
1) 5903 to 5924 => 5.523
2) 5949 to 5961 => 5.668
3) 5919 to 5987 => 5.555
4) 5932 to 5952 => 5.652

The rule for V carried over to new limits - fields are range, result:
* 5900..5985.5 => 5.79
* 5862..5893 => 5.52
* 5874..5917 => 5.39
